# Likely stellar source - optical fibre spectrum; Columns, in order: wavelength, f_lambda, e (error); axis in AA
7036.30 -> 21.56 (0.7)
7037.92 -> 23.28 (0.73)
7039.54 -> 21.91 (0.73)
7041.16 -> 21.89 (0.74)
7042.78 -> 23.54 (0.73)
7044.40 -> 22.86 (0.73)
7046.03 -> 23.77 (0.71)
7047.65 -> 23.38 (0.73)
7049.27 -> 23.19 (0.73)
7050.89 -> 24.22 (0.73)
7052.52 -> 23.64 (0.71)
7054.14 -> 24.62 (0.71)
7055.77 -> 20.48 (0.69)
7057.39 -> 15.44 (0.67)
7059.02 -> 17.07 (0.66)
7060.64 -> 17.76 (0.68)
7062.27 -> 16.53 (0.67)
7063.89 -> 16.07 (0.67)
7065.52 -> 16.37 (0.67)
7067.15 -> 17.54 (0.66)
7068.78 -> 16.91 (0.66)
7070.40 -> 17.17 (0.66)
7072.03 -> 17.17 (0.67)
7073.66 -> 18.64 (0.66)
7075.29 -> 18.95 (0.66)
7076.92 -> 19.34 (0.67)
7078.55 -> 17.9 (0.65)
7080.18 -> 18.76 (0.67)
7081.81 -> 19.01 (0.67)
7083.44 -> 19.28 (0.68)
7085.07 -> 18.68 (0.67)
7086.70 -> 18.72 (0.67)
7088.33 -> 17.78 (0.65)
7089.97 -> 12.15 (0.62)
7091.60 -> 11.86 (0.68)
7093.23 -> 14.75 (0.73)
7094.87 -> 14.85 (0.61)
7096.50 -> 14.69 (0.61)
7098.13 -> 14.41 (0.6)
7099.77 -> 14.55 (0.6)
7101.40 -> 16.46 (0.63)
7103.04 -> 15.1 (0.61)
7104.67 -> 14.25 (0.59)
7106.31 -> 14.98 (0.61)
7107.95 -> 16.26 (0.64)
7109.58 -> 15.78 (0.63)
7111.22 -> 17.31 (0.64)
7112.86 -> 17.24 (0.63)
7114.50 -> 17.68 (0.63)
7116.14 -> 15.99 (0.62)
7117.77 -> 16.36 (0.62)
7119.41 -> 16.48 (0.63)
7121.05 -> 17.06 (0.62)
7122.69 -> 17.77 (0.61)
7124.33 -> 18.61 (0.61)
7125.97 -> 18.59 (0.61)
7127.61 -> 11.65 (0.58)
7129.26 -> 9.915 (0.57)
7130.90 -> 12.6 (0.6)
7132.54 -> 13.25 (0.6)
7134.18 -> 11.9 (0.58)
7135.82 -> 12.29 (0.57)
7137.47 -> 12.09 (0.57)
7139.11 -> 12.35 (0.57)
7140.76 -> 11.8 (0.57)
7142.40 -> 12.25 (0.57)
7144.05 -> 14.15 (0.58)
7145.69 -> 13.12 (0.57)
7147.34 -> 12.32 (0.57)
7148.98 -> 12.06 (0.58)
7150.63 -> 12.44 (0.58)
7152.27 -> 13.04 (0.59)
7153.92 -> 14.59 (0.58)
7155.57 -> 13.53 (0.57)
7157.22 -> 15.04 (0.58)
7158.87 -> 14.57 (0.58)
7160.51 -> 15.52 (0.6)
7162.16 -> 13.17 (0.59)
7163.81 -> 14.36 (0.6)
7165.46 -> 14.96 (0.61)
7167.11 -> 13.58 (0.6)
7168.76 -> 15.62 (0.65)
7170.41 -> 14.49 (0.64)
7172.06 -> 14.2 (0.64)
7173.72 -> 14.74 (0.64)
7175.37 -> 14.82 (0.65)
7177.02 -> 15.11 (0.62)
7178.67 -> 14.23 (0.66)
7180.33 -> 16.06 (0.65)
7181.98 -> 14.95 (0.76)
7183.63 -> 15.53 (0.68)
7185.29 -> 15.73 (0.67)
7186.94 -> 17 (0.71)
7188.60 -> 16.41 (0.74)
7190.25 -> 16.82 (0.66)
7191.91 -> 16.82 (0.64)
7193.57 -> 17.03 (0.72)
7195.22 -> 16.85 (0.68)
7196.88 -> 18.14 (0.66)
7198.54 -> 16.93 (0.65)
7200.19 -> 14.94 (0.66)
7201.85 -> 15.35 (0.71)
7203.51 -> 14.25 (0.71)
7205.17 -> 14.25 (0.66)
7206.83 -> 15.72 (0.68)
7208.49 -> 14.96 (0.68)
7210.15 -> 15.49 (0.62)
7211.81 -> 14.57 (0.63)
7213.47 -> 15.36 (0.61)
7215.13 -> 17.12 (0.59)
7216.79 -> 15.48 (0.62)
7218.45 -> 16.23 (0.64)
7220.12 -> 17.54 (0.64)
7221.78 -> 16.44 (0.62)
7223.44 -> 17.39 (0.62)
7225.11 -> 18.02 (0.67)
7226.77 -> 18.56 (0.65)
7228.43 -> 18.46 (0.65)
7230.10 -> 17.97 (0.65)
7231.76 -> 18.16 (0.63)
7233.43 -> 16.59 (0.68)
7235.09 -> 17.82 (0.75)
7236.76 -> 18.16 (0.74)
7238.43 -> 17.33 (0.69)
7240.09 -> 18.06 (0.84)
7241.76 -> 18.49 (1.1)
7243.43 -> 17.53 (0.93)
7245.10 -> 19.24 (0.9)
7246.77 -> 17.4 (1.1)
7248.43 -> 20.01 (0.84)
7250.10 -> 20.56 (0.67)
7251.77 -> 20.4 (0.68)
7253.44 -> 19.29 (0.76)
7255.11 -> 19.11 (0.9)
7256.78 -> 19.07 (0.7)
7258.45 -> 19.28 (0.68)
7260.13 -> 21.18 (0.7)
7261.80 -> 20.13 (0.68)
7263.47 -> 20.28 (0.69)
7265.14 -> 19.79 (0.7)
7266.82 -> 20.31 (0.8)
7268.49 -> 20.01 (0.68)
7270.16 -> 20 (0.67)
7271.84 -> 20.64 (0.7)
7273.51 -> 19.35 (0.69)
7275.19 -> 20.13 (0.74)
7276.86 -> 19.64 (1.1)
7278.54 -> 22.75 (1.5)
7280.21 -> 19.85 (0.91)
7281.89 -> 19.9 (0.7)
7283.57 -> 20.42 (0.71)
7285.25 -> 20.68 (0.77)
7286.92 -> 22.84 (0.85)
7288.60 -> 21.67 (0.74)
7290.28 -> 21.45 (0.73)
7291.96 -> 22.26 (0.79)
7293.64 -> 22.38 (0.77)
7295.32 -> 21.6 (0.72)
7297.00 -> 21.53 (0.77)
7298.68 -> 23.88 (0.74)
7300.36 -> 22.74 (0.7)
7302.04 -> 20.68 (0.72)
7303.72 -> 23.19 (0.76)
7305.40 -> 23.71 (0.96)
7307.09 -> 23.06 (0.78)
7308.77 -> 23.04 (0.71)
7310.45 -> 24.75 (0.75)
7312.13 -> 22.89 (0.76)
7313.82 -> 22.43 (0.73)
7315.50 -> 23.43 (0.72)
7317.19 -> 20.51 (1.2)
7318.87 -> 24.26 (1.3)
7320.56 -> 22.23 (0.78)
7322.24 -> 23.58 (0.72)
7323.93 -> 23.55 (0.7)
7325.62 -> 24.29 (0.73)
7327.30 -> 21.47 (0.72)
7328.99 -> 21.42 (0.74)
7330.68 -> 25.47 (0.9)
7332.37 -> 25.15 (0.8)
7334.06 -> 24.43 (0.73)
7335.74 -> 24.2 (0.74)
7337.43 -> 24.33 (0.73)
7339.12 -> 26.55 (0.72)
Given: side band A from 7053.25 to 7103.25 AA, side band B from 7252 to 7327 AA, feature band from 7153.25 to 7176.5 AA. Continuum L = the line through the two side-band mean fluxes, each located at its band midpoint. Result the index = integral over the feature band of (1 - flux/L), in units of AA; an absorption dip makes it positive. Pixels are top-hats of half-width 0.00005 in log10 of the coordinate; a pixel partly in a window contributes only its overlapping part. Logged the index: 5.4 AA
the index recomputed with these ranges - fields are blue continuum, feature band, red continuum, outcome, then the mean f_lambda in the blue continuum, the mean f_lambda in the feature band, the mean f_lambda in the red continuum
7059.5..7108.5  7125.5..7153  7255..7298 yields 7.9 AA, 16.6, 12.6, 20.7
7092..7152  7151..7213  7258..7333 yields 6.7 AA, 14.5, 15.2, 21.9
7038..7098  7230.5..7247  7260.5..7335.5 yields 2.6 AA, 18.8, 17.9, 22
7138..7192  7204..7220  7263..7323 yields 1.4 AA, 14.4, 15.5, 21.7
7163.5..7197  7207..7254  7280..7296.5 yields 1.9 AA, 15.6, 17.6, 21.4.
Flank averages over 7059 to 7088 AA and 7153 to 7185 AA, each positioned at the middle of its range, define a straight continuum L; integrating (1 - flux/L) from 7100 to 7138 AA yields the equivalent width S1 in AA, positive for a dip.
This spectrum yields 2.7 AA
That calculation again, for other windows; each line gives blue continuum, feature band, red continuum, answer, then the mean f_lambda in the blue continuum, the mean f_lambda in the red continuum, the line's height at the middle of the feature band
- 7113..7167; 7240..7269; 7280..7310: 0.7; 14.1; 22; 20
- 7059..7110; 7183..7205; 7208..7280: 2.0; 16.6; 18.5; 17.9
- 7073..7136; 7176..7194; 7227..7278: 1.8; 16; 19.2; 17.7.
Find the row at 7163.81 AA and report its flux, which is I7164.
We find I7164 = 14.36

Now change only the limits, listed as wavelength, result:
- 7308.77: 23.04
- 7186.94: 17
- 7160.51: 15.52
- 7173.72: 14.74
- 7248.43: 20.01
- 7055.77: 20.48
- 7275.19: 20.13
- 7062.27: 16.53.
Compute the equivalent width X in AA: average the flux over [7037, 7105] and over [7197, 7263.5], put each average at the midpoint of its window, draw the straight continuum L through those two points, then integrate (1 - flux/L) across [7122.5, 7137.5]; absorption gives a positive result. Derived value 3.59 AA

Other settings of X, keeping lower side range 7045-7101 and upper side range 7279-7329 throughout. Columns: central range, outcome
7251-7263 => 0.9 AA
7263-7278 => 1.1 AA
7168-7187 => 4.6 AA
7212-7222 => 2.2 AA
